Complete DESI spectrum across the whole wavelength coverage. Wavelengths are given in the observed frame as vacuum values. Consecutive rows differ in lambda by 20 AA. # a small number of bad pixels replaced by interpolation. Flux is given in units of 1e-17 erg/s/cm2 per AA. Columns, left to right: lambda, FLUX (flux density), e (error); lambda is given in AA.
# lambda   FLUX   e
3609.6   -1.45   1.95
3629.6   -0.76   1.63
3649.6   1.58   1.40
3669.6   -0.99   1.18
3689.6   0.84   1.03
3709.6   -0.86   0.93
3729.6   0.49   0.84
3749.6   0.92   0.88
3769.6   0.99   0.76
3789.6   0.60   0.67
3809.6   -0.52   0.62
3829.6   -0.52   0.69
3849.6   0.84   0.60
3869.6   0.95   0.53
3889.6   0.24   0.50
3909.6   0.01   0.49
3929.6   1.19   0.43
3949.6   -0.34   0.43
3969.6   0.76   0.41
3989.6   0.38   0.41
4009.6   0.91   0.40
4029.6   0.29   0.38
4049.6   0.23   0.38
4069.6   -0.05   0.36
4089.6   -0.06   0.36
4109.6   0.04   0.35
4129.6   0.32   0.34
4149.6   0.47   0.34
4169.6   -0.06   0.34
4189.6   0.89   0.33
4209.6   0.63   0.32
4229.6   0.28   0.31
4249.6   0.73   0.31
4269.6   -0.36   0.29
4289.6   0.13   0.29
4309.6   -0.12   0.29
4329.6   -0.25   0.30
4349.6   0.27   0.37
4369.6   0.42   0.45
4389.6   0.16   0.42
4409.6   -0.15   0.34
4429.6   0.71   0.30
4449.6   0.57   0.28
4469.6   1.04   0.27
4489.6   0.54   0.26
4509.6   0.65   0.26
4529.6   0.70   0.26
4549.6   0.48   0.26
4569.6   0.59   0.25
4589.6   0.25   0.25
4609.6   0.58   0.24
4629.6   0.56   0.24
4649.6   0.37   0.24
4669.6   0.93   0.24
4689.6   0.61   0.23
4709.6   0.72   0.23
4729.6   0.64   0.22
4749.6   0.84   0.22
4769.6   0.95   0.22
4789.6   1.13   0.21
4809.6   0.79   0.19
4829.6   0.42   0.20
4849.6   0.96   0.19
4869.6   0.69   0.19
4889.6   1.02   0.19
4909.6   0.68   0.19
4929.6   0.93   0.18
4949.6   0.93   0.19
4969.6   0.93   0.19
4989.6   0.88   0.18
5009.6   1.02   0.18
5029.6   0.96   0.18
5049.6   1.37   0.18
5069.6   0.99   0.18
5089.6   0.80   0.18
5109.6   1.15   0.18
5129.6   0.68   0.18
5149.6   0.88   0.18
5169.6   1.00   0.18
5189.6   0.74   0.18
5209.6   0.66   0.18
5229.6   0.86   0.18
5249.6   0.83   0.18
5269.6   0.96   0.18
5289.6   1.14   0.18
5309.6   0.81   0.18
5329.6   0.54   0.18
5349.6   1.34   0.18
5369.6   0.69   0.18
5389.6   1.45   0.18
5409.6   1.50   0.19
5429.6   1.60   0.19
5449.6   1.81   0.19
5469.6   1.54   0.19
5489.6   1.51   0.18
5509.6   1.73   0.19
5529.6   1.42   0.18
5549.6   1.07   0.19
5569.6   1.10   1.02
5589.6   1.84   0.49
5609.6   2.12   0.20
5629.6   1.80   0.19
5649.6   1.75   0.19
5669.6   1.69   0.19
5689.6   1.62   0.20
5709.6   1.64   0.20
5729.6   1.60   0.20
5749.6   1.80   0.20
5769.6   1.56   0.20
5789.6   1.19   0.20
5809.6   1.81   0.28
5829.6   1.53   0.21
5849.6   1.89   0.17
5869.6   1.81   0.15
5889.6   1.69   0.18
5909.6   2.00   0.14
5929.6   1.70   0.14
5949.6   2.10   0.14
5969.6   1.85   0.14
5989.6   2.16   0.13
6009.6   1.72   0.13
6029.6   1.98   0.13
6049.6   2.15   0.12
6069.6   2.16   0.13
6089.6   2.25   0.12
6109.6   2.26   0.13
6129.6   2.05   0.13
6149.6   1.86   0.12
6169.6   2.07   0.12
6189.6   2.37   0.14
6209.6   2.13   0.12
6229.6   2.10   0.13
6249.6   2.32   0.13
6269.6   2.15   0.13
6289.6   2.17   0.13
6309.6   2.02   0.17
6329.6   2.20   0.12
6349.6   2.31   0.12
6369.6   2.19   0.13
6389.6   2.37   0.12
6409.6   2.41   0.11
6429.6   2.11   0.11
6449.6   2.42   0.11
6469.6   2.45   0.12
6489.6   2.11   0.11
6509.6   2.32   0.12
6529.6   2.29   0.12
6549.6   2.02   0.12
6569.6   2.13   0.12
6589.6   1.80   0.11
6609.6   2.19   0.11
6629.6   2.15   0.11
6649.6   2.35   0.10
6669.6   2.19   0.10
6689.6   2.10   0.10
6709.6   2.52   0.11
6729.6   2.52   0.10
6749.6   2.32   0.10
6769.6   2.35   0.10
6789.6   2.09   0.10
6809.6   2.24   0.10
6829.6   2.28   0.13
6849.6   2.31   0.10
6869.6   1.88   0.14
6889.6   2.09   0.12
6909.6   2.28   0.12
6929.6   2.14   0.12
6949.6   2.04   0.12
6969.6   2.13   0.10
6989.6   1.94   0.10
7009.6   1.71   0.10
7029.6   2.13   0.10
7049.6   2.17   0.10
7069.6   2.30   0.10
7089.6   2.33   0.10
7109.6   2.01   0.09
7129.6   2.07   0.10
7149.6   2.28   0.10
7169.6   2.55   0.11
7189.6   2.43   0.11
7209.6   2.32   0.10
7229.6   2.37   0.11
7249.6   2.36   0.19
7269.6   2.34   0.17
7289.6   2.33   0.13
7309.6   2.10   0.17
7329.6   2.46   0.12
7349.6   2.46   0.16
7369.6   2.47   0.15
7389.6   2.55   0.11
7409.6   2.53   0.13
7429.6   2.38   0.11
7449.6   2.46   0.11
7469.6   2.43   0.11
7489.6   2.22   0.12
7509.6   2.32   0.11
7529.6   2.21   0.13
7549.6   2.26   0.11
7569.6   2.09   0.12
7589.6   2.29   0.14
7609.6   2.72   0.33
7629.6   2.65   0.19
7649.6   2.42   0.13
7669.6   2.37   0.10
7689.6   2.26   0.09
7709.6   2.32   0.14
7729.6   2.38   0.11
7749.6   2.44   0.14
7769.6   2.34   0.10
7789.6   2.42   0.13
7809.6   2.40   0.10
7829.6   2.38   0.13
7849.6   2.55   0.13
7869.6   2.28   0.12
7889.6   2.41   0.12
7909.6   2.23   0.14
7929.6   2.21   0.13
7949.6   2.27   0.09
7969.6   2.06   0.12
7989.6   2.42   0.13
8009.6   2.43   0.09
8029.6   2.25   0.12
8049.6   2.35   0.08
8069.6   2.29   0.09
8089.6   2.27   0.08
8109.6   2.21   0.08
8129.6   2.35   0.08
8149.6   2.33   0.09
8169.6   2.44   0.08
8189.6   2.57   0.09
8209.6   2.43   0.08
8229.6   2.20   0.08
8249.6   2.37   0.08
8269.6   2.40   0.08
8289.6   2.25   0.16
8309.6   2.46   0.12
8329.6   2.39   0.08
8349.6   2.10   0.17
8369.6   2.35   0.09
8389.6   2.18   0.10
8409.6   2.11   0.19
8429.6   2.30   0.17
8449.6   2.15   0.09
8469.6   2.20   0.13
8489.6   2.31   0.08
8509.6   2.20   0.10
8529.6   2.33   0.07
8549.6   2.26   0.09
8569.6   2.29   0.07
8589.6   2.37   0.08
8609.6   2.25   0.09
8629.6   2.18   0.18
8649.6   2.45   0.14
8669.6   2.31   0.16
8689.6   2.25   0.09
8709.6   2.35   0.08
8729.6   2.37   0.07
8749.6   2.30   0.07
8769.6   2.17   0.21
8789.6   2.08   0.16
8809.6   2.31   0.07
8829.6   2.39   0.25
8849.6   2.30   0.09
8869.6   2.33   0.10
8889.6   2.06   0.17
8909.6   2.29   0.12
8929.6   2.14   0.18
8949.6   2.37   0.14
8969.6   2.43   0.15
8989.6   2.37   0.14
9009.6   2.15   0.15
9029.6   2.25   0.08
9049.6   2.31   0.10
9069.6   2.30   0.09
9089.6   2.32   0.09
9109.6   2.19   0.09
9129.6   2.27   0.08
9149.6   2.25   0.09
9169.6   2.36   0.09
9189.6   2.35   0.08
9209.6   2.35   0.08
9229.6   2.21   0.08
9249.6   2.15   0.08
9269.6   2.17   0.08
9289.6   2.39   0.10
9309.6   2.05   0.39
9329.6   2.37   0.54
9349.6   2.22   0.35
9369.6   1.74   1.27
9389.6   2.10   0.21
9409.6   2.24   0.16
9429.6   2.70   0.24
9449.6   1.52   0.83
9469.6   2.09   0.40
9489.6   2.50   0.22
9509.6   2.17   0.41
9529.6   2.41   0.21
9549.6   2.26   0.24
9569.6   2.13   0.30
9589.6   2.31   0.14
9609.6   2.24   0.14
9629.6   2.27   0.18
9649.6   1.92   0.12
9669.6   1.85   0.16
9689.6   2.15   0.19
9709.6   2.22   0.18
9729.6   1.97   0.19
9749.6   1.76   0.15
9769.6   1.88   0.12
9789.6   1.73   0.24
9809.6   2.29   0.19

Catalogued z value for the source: 0.353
